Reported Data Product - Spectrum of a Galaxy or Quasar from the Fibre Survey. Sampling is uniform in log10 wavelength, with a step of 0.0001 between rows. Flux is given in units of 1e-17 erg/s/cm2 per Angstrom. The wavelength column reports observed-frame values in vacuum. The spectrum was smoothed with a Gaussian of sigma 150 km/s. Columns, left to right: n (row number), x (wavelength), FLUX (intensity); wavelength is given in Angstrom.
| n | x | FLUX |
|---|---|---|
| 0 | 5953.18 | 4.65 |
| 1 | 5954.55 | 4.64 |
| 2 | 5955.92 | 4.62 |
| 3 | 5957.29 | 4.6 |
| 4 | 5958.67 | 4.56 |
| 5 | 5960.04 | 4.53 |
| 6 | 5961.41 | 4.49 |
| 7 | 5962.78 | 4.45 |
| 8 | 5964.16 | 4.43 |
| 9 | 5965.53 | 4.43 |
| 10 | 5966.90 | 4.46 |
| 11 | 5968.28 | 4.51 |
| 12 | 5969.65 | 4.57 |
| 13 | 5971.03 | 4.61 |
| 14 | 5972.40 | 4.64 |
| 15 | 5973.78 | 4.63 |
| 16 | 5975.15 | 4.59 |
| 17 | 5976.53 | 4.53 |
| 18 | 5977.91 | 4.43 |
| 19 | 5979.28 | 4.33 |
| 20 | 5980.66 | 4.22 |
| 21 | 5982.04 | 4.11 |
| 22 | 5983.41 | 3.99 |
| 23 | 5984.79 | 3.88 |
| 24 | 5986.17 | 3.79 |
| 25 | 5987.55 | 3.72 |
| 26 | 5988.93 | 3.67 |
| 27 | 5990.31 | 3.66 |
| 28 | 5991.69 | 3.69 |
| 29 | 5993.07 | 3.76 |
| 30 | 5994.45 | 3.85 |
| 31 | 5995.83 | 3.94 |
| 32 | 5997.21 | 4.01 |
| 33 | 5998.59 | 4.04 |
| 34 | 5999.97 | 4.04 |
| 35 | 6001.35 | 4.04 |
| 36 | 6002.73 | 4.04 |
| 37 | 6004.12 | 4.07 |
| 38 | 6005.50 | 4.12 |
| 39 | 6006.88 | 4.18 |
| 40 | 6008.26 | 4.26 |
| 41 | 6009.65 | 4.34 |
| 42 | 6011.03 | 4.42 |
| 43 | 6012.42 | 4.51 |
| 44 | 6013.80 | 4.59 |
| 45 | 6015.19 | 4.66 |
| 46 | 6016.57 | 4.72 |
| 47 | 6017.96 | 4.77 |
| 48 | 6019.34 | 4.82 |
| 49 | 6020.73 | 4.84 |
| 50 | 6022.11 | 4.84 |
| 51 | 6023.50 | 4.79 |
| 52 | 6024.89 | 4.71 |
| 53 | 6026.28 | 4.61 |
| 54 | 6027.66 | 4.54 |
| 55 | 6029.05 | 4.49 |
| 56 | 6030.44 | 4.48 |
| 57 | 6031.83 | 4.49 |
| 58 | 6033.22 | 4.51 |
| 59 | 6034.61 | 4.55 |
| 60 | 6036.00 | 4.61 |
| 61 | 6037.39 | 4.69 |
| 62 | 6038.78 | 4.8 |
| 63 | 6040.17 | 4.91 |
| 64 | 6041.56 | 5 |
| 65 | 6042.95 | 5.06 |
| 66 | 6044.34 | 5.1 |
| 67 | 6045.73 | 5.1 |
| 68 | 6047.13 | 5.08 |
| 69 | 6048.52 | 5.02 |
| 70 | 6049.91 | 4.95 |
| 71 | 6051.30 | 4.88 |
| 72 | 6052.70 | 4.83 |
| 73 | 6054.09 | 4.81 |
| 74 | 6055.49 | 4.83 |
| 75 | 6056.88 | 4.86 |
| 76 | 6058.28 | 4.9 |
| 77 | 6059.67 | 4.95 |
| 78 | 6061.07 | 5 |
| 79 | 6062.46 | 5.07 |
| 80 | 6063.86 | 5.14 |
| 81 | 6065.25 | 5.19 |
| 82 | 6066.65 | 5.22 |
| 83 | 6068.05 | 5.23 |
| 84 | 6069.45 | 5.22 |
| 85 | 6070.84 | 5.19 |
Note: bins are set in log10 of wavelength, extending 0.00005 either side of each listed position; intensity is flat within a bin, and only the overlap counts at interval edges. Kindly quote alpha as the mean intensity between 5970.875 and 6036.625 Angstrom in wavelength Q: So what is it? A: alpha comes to 4.31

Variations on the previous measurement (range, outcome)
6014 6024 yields 4.77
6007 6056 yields 4.72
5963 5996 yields 4.19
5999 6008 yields 4.09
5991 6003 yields 3.93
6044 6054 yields 4.98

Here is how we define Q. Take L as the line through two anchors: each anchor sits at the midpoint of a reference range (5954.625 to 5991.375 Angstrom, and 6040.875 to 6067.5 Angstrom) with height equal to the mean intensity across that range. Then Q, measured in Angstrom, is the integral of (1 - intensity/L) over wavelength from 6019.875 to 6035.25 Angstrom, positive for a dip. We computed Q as 0.5 Angstrom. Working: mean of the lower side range 4.32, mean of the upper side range 5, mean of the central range 4.62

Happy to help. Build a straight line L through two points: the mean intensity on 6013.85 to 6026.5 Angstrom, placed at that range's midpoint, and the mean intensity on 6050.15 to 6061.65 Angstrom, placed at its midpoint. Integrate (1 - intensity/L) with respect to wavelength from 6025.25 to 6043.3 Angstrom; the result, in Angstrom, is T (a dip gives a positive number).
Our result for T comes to 0.5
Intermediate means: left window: 4.75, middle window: 4.67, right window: 4.88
